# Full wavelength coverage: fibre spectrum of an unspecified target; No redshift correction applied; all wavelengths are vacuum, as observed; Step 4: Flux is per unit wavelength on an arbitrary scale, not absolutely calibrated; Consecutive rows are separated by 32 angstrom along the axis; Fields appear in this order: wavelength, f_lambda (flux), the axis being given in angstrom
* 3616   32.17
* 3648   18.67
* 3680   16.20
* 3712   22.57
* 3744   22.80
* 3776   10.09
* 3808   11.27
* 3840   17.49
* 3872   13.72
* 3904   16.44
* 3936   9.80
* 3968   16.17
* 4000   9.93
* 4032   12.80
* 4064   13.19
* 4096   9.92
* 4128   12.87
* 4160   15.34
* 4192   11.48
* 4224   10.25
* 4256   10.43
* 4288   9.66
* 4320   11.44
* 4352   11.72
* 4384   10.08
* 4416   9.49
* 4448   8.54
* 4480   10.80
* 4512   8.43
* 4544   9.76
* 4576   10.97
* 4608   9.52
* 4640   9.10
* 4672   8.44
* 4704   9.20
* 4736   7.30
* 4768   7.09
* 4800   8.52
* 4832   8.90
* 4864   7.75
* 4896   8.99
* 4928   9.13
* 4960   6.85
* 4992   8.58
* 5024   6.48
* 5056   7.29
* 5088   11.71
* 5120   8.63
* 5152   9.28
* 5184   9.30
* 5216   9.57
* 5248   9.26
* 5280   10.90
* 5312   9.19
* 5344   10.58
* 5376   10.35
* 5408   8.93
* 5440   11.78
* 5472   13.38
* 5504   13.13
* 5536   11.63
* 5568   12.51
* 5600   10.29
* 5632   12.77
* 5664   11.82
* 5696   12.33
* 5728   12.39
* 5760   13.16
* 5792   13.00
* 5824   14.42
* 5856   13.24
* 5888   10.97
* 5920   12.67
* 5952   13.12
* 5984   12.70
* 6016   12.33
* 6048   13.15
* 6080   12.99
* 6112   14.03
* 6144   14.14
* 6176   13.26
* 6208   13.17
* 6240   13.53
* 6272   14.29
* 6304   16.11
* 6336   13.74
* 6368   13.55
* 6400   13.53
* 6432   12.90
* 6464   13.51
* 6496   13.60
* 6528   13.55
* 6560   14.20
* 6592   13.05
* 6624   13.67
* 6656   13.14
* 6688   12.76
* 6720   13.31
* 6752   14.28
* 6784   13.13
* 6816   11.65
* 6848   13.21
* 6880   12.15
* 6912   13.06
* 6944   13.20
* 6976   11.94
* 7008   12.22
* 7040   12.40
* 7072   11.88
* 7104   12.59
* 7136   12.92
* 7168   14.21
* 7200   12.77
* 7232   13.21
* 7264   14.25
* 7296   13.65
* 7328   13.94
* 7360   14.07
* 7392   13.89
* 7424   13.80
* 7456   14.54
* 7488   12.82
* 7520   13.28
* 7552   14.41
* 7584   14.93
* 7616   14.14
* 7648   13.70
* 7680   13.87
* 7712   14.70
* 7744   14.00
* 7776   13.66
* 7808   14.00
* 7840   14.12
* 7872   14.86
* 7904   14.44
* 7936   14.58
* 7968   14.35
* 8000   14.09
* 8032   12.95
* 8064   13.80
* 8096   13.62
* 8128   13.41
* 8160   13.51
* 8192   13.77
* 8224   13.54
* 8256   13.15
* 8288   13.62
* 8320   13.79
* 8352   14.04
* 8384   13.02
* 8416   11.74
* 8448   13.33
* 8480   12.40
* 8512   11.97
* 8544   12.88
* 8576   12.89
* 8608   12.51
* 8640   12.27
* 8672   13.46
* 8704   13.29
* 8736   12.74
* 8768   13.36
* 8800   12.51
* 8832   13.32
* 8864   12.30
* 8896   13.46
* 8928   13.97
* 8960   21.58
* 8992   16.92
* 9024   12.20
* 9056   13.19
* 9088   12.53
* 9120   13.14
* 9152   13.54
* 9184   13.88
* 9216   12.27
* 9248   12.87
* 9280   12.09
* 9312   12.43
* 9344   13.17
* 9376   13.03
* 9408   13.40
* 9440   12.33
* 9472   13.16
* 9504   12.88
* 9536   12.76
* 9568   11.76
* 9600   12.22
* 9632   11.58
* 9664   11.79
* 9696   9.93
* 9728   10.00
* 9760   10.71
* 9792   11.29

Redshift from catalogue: 0.36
